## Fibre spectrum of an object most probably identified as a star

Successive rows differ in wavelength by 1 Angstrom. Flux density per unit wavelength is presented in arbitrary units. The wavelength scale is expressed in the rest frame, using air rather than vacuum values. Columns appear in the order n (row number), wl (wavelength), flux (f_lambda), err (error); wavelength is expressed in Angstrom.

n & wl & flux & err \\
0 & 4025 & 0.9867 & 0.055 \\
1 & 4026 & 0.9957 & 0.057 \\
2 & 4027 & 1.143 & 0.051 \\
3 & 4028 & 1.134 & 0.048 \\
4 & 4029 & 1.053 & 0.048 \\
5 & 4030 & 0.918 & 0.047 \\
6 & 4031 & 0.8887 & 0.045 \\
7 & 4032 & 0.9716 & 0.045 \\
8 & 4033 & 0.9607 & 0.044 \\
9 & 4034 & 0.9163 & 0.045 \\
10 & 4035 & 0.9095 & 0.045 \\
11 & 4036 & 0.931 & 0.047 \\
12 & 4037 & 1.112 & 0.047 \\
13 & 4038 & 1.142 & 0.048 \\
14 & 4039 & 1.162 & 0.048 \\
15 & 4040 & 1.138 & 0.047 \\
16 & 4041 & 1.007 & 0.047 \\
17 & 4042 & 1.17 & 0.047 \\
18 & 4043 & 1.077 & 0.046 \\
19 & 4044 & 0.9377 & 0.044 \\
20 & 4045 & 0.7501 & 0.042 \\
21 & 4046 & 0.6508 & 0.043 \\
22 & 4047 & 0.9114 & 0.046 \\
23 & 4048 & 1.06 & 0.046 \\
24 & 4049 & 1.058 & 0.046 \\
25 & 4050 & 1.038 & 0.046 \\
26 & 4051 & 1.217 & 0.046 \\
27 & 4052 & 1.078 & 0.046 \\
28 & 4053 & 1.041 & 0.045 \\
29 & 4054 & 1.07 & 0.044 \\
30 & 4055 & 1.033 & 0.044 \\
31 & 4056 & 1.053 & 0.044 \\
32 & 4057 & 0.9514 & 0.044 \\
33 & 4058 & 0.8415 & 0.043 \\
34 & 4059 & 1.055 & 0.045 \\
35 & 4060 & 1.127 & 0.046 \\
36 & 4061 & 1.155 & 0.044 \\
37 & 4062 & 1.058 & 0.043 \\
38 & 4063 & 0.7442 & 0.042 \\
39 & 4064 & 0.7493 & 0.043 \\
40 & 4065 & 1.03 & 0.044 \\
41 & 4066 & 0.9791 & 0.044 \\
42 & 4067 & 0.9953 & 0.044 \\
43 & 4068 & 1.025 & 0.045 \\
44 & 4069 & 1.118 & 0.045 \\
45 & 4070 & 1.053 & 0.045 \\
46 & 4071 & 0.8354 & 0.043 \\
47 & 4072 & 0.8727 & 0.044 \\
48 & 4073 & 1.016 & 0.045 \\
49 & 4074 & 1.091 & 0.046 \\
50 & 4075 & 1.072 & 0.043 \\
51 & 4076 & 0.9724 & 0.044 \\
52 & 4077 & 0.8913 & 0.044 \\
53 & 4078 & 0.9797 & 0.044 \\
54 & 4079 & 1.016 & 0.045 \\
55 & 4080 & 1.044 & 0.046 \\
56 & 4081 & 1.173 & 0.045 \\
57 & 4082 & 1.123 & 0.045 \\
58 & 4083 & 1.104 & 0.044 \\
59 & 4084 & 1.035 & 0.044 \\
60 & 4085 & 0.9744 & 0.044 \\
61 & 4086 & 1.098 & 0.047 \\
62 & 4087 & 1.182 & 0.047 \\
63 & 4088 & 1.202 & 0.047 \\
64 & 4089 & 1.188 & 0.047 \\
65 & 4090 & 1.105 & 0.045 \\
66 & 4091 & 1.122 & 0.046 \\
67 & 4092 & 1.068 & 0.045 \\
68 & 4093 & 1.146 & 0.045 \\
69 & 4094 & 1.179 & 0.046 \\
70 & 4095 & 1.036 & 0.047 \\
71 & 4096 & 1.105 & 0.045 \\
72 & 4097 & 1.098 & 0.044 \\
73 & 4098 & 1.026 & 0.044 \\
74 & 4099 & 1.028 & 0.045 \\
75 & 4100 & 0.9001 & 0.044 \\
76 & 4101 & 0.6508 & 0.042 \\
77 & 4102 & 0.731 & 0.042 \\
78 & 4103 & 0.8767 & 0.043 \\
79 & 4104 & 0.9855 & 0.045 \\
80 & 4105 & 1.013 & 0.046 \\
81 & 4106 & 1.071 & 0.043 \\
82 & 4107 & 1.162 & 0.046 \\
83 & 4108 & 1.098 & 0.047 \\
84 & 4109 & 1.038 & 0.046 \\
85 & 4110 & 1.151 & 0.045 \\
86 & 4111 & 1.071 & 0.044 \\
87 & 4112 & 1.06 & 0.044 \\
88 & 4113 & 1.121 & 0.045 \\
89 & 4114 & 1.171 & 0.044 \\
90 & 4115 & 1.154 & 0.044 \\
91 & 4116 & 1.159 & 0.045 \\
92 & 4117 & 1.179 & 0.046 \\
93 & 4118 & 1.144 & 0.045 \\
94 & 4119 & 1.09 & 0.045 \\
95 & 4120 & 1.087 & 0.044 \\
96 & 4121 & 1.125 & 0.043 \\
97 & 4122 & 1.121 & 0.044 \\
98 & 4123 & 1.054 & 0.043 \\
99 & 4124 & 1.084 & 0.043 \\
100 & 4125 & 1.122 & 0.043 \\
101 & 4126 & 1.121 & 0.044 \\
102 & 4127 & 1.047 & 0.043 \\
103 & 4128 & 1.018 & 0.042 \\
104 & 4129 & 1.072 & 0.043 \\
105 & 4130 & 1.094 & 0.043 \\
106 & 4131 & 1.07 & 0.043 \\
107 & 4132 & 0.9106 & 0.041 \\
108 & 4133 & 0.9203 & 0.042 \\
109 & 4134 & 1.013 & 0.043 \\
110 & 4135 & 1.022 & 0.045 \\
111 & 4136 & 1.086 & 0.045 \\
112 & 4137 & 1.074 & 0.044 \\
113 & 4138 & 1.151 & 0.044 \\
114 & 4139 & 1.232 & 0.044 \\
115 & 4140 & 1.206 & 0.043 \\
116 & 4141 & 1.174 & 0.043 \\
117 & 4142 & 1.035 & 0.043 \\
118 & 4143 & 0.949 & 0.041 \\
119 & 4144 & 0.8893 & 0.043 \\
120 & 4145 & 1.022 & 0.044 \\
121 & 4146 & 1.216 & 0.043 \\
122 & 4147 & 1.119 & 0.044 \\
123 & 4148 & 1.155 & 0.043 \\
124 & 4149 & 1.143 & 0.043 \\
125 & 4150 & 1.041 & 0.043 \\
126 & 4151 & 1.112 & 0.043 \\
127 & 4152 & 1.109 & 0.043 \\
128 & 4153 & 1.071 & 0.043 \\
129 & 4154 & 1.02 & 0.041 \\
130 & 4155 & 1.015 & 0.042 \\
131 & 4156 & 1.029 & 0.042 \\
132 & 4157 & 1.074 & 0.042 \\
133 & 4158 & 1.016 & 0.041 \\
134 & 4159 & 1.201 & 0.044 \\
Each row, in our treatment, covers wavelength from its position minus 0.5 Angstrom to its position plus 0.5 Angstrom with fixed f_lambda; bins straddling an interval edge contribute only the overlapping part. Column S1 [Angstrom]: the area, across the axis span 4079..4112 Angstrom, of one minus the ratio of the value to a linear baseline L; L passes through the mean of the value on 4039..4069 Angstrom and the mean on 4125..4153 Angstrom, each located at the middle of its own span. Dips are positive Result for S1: -0.5 Angstrom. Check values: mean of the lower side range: 1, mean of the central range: 1.06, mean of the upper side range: 1.07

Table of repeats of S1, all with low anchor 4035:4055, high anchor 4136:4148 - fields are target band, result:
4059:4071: 0.5 Angstrom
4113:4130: -0.4 Angstrom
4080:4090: -0.6 Angstrom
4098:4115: 0.9 Angstrom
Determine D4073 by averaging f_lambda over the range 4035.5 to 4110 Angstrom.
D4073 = 1.03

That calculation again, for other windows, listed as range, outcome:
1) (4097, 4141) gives 1.06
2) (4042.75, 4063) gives 1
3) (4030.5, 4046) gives 0.993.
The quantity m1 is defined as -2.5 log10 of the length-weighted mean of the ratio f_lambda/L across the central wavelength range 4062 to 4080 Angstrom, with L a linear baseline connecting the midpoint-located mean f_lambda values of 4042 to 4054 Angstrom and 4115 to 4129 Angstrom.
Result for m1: 0.06 mag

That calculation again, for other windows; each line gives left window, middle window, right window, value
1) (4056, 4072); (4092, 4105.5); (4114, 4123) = 0.09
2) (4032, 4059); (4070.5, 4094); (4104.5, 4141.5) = -0.01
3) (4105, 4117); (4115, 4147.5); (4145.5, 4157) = 0.02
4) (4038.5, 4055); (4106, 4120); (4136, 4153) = -0.04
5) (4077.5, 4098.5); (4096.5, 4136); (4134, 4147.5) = 0.04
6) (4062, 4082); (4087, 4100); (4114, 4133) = -0.08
